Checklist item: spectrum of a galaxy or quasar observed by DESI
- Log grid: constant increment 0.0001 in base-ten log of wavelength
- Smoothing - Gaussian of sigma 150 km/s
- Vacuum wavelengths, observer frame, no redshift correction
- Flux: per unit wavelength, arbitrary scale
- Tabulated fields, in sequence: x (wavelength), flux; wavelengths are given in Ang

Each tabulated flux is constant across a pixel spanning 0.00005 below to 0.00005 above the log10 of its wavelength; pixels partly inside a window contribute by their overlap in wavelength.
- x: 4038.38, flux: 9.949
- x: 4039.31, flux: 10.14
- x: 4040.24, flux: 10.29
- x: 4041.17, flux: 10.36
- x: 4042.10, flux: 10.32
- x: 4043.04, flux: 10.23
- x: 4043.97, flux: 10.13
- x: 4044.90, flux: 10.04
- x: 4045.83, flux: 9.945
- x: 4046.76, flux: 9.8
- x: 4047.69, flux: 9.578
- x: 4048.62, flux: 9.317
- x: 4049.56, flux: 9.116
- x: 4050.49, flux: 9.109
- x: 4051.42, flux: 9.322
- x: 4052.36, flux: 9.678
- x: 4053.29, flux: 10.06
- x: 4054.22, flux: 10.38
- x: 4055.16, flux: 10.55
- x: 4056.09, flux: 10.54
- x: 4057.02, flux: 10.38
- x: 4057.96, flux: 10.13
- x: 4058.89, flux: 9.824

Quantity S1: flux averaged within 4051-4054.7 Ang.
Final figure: 9.85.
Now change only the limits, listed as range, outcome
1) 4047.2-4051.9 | 9.28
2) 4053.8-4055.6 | 10.4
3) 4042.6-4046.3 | 10.1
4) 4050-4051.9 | 9.21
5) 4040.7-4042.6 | 10.3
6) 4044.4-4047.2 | 9.95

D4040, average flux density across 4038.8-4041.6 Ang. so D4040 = 10.3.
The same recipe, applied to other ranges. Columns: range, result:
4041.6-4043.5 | 10.2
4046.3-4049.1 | 9.55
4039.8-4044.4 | 10.3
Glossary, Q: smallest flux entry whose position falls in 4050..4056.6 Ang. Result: 9.109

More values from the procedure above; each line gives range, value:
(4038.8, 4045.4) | 10.04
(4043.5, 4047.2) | 9.8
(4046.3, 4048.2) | 9.578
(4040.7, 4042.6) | 10.32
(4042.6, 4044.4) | 10.13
